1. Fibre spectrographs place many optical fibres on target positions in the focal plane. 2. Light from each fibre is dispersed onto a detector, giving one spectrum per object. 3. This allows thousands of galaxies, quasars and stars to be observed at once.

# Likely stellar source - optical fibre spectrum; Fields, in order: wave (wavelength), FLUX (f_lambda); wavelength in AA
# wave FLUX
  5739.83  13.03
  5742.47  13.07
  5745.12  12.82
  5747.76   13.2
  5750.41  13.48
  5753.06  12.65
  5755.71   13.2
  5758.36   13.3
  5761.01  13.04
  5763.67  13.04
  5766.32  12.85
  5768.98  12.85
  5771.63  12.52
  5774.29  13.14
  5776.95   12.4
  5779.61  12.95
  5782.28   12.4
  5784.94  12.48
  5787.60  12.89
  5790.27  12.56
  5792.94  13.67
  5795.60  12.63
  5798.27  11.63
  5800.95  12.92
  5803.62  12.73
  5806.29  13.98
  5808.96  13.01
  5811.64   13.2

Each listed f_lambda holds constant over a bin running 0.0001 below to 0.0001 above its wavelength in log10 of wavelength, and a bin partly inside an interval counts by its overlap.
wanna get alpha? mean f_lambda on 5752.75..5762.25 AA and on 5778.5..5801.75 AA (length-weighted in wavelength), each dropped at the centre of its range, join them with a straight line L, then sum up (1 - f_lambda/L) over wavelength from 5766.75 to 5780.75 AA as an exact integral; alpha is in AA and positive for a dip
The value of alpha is 0.1 AA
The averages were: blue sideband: 13.1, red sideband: 12.7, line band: 12.8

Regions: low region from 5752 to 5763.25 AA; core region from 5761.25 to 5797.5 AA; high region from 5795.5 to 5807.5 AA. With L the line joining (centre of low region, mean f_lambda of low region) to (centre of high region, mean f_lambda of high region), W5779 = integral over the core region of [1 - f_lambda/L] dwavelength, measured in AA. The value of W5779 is 0.4 AA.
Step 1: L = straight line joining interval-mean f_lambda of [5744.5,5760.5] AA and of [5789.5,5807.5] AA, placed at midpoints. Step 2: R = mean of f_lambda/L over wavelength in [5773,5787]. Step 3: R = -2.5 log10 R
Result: 0.02 mag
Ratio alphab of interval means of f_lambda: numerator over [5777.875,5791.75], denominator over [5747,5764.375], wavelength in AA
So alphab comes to 0.96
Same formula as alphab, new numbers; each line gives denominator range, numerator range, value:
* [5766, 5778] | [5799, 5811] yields 1.03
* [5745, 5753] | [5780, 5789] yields 0.96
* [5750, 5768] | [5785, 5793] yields 0.98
